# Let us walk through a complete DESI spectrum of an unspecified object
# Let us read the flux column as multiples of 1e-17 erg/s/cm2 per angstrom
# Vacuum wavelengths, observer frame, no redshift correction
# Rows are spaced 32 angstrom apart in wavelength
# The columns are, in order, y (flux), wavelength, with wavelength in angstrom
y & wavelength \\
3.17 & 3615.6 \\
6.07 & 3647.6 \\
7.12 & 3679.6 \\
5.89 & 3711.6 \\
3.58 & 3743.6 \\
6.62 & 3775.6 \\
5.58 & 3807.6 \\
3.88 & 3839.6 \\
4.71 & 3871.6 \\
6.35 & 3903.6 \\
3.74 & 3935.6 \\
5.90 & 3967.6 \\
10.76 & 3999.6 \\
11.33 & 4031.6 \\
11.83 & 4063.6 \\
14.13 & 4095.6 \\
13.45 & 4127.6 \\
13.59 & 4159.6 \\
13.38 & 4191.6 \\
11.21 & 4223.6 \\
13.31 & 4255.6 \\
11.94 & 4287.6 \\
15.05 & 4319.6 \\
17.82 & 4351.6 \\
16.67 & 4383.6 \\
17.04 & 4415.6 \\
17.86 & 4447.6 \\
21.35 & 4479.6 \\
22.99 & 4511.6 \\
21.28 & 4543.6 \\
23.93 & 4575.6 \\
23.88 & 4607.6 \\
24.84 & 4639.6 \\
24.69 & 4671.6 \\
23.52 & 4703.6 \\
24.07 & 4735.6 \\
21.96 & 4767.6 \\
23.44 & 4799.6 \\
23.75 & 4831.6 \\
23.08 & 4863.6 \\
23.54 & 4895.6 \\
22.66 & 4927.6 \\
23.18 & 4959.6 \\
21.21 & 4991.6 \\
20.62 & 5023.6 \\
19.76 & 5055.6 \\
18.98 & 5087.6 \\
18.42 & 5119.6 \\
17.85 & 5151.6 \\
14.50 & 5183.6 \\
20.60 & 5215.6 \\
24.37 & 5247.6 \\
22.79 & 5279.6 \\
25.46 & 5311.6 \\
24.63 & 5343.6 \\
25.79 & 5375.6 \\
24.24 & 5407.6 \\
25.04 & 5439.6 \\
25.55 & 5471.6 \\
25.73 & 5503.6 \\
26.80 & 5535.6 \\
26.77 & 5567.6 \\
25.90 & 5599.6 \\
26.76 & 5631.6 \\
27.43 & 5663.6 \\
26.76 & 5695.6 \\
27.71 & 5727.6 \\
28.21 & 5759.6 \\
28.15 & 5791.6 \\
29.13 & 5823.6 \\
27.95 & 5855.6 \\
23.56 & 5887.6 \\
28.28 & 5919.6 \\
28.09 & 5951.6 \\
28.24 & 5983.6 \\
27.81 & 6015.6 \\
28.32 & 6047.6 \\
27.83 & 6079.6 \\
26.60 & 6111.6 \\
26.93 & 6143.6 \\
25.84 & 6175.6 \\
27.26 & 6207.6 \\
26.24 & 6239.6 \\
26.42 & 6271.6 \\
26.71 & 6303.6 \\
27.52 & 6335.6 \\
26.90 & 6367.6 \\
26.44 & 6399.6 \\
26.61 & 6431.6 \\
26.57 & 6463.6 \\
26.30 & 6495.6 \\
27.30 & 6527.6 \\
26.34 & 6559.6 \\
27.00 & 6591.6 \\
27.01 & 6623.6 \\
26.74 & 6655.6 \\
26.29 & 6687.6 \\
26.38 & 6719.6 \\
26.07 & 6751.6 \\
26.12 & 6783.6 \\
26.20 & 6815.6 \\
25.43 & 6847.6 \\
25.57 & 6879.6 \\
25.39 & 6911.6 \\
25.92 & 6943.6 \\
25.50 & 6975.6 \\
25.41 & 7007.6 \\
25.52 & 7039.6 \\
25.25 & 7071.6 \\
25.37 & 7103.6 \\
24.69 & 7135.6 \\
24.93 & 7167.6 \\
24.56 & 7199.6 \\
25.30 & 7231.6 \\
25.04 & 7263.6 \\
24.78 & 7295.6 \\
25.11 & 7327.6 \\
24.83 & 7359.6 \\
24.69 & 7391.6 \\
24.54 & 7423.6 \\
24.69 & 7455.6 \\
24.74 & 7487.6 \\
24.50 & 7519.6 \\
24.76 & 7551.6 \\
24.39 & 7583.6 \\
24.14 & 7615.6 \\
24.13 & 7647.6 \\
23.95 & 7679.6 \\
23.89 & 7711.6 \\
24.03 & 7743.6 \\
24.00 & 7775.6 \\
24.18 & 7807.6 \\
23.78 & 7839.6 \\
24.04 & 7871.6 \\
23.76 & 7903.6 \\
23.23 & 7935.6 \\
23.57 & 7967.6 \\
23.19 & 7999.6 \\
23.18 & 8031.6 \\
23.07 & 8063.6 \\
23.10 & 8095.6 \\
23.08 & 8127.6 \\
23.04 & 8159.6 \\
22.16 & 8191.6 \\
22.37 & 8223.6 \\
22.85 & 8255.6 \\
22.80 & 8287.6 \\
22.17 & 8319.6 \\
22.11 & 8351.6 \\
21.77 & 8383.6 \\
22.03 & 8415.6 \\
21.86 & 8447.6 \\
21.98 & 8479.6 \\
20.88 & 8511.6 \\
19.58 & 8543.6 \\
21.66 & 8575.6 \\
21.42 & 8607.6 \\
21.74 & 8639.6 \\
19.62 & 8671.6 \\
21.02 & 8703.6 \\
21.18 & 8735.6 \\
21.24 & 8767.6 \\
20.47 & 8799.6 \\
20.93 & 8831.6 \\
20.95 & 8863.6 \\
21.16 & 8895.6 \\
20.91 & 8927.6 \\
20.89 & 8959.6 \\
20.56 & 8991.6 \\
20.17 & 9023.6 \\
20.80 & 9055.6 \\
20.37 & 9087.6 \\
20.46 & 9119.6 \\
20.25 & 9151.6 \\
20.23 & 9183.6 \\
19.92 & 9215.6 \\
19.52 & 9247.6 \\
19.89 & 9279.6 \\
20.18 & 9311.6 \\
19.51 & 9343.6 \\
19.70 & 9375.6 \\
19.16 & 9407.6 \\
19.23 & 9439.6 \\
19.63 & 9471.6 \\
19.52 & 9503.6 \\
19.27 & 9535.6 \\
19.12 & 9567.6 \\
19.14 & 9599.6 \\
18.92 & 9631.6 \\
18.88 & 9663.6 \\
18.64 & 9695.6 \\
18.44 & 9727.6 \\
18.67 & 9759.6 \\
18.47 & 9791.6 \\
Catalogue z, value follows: 0.000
